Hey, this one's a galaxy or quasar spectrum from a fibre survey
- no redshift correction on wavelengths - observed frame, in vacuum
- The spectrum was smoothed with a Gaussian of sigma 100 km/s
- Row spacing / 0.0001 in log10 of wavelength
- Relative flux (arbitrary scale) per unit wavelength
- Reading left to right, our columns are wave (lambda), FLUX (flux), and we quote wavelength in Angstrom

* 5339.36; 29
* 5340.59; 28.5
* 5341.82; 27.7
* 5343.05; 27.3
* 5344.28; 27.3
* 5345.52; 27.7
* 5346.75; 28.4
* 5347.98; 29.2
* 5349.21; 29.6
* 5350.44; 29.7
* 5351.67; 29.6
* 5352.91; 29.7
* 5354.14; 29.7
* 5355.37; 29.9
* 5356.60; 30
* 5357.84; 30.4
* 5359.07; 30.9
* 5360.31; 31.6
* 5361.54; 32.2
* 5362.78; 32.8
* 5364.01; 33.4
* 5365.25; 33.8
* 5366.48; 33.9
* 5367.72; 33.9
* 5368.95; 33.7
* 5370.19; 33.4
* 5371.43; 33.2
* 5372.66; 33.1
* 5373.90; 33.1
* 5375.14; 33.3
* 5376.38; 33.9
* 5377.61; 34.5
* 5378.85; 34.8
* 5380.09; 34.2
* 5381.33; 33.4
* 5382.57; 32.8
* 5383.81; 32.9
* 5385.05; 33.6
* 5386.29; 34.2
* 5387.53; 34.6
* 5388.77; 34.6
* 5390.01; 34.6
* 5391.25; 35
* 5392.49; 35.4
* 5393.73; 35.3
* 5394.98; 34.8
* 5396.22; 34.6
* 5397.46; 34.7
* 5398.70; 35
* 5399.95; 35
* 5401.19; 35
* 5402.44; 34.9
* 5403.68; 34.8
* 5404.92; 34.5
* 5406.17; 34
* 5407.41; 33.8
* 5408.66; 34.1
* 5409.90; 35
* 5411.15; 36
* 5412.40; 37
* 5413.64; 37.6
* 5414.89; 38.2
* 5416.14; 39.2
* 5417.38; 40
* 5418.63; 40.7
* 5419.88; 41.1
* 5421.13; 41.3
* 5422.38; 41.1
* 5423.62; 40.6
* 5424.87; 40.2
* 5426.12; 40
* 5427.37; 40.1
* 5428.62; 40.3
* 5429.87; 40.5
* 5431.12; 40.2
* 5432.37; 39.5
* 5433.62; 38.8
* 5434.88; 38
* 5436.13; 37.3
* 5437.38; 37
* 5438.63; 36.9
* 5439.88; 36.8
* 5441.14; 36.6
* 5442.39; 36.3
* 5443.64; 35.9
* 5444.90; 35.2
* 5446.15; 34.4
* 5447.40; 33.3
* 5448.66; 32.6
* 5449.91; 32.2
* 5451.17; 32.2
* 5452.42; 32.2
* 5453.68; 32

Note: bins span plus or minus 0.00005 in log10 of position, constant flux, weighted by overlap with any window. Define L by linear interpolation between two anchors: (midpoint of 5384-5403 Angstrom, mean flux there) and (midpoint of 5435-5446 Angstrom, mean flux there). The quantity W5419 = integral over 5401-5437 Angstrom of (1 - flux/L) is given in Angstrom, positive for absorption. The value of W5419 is -2.4 Angstrom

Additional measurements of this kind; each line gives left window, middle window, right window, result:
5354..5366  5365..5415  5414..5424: 1.98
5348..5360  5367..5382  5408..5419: -0.55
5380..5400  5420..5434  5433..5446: -1.60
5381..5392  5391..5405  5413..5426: 0.45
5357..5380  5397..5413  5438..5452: -0.48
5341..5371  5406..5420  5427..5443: -0.39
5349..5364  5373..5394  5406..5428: 0.01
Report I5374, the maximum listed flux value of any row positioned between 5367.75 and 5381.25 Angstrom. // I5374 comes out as 34.8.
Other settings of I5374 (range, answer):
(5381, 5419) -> 40.7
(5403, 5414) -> 37.6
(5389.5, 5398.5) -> 35.4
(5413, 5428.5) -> 41.3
